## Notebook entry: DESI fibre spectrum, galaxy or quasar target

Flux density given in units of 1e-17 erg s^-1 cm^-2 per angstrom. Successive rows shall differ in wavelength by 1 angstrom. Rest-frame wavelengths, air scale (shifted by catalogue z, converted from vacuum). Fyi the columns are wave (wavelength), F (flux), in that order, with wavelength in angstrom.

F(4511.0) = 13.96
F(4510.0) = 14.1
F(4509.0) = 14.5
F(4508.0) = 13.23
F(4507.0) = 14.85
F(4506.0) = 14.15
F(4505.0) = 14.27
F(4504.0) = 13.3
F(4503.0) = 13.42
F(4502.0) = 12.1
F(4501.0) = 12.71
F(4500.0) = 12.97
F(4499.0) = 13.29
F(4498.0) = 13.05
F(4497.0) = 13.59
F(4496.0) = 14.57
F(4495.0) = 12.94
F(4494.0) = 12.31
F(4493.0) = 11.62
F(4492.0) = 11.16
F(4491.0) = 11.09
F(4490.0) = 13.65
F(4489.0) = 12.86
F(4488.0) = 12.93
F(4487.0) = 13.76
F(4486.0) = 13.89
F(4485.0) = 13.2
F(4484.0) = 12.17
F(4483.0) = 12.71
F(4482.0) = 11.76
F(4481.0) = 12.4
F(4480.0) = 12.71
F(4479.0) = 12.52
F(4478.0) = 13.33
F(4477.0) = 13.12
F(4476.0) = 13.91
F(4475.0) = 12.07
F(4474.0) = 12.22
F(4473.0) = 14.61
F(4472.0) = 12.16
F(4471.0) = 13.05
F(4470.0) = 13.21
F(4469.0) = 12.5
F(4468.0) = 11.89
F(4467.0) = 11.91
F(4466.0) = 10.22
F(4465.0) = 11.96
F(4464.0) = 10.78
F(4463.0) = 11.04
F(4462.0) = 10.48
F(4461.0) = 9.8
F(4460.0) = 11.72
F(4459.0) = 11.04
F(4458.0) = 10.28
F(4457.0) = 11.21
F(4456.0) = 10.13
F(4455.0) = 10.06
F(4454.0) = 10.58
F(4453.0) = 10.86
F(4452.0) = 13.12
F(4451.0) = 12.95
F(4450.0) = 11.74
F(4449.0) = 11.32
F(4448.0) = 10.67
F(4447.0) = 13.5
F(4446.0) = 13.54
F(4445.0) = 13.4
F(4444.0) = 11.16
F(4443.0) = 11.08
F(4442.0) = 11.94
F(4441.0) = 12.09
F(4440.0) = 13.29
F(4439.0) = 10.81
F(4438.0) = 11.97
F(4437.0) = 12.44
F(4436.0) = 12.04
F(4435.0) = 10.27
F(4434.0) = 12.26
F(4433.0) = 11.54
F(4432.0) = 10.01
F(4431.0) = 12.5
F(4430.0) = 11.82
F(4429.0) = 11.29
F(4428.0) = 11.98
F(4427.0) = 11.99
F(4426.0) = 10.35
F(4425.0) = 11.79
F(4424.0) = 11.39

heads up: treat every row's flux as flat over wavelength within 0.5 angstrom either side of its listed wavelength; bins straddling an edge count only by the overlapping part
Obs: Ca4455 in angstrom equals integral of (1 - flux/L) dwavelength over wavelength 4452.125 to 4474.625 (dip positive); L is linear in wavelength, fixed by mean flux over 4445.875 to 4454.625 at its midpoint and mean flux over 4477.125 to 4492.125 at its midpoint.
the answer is 1.4 angstrom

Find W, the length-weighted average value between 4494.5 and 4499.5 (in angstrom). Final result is 13.5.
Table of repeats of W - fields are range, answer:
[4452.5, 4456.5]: 10.4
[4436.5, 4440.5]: 12.1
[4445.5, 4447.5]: 13.5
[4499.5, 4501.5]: 12.8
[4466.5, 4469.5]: 12.1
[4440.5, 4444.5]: 11.6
